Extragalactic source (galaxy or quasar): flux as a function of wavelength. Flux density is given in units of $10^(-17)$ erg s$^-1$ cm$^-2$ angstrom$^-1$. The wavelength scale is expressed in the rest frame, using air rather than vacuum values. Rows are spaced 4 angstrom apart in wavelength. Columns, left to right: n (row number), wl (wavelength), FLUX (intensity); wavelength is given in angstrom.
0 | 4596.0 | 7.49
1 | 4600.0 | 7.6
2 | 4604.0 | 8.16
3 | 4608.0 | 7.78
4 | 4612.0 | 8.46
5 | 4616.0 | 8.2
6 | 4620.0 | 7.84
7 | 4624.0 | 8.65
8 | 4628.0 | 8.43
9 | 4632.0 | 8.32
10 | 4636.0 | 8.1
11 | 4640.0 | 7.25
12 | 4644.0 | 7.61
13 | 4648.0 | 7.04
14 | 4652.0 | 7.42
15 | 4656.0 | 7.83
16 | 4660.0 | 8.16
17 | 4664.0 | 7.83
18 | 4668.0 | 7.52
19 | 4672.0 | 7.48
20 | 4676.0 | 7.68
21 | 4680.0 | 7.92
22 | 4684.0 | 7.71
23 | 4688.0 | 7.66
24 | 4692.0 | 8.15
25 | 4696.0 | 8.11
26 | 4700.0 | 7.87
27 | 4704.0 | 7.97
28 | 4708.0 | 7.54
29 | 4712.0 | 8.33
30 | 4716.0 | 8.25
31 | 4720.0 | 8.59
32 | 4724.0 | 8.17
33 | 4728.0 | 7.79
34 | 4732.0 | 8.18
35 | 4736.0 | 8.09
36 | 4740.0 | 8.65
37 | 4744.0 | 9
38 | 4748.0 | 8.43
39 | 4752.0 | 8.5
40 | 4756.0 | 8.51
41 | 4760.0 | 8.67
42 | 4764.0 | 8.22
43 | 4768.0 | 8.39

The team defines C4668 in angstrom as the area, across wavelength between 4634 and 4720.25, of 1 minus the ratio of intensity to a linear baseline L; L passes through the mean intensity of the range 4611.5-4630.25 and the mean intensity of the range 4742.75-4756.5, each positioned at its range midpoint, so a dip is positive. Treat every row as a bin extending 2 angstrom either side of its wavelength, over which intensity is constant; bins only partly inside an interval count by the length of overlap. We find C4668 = 6.5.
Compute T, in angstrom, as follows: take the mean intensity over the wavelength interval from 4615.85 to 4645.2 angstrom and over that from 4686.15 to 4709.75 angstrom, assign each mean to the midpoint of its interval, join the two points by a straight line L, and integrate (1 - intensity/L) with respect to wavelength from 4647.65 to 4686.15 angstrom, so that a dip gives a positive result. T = 1.3 angstrom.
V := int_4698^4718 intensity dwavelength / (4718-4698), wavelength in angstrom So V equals 7.99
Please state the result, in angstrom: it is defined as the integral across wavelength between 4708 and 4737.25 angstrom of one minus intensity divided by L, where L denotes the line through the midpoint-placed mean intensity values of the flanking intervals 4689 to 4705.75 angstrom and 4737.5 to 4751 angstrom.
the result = 0.7 angstrom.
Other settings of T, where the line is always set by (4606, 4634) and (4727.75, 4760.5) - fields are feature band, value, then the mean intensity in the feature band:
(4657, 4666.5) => 0.4 angstrom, 7.95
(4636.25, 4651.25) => 1.6 angstrom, 7.4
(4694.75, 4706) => 0.5 angstrom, 7.97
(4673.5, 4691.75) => 1.2 angstrom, 7.77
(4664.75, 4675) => 0.9 angstrom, 7.56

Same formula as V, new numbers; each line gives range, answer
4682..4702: 7.9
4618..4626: 8.25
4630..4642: 7.89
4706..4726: 8.18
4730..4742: 8.31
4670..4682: 7.69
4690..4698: 8.13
